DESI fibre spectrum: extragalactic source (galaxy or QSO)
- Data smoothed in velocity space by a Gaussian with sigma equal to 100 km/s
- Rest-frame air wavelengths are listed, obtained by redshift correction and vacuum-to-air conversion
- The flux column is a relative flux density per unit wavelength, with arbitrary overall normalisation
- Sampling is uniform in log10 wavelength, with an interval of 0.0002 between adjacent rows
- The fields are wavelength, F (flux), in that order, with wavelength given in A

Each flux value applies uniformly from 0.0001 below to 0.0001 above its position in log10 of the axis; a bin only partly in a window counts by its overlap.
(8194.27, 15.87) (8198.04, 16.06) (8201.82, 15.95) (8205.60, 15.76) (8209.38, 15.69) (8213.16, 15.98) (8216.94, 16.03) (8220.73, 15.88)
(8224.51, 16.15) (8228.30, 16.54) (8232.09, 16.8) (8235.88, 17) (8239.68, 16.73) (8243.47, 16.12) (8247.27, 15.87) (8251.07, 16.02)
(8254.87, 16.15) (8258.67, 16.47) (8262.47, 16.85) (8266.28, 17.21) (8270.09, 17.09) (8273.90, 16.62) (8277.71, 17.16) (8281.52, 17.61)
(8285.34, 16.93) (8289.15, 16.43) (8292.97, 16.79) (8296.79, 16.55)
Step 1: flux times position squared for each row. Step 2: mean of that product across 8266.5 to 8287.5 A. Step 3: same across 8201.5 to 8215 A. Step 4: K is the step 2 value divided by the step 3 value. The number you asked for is 1.1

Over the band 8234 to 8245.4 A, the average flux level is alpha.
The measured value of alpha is 16.6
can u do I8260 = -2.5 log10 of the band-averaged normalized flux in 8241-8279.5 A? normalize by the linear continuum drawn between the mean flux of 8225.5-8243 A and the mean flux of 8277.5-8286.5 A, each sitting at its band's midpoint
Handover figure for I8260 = 0.029 mag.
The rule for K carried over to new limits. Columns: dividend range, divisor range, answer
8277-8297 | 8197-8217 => 1.09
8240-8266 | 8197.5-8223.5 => 1.04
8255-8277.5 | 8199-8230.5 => 1.06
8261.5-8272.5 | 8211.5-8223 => 1.08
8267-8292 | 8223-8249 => 1.04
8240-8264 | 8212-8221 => 1.03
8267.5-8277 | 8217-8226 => 1.07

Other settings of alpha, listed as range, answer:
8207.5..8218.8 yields 15.9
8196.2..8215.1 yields 15.9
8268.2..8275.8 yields 16.9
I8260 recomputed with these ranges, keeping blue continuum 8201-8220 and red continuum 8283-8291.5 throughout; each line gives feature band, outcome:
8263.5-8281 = -0.032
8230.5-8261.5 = -0.009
